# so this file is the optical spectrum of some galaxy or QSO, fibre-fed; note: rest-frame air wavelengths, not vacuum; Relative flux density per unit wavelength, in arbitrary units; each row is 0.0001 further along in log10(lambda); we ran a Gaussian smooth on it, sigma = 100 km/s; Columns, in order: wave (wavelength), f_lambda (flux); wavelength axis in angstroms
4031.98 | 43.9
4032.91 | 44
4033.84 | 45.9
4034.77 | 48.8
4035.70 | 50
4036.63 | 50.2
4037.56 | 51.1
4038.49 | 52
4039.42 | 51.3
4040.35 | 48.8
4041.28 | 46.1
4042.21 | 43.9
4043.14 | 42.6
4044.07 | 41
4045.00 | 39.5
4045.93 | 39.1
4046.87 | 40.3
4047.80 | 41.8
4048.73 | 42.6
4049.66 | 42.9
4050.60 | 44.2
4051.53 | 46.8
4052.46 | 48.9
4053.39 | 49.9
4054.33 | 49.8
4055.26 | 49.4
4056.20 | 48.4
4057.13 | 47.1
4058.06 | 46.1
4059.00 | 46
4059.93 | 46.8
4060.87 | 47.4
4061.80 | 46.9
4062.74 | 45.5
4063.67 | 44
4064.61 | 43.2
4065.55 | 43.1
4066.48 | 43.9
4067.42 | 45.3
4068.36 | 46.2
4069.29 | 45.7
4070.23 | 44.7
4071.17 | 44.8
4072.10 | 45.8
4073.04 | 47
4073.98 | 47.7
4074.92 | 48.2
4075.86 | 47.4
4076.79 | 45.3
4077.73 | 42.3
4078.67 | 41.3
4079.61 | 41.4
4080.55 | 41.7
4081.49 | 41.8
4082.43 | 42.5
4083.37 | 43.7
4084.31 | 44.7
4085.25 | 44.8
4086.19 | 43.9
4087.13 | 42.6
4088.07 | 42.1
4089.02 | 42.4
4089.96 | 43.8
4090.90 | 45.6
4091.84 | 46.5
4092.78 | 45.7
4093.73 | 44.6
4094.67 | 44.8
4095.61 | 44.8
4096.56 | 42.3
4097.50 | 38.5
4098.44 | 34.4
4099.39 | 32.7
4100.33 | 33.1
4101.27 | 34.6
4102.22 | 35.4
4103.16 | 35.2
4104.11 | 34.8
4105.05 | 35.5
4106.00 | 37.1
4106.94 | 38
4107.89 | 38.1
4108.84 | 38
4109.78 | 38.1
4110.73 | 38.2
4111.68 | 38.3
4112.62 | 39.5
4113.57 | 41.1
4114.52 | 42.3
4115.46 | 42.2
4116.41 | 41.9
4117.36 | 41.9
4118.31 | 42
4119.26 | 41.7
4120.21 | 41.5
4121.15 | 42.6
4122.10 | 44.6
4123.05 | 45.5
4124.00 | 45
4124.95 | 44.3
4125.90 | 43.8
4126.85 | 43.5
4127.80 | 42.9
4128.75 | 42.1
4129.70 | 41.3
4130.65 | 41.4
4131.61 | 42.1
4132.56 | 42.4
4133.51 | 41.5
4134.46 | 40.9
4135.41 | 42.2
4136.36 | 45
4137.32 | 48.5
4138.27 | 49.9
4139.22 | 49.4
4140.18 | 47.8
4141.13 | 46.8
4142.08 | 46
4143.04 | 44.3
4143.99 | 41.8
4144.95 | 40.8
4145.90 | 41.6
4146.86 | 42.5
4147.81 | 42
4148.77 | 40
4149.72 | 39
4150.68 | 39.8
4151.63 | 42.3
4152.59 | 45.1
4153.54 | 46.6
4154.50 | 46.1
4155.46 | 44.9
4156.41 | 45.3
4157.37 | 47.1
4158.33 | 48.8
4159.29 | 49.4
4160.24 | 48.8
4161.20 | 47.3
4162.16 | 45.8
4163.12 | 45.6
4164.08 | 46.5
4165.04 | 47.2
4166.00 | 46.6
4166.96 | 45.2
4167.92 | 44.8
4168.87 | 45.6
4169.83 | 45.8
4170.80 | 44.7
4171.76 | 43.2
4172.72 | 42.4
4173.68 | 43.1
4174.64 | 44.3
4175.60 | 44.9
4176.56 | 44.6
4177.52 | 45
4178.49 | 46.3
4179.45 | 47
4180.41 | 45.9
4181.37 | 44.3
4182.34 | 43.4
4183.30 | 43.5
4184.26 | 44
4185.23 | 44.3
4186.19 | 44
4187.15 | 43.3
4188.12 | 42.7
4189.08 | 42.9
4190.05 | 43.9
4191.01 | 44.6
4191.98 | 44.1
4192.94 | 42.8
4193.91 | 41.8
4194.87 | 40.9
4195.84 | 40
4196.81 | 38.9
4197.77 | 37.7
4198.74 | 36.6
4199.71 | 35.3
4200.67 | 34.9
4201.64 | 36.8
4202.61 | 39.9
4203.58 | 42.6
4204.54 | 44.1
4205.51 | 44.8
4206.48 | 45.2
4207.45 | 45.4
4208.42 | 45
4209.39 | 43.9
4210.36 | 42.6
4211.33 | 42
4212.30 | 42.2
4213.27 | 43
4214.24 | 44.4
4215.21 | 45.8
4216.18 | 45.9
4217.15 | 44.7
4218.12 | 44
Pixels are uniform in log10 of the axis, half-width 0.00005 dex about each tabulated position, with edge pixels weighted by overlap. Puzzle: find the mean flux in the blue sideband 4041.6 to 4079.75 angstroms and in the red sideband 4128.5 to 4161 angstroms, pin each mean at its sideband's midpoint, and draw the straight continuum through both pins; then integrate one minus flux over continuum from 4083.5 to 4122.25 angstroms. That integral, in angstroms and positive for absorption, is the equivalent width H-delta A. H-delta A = 3.6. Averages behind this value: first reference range 45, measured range 40.5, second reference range 44.3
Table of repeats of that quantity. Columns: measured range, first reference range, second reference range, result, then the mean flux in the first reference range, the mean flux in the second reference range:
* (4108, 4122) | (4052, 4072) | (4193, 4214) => 1.2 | 46.3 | 41.2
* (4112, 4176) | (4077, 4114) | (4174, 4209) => -3.9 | 40.4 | 42.7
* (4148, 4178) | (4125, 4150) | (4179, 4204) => -1.6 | 43.5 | 41.8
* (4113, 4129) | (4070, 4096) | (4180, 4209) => 0.3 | 44.4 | 42.1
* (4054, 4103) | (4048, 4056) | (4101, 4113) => -2.0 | 46.7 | 37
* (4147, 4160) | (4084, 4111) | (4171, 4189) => -0.5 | 40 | 44.2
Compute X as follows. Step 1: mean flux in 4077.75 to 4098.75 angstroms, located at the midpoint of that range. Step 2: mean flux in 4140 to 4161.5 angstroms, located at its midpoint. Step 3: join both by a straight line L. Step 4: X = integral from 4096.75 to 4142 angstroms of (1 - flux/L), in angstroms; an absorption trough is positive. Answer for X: 2.8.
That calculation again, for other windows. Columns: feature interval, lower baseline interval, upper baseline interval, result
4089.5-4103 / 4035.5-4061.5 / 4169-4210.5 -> 1.4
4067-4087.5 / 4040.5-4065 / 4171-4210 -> 0.1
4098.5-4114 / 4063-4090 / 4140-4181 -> 2.7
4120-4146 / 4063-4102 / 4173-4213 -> -0.6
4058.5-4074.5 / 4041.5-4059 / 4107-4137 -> -0.5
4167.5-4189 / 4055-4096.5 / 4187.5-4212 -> -1.1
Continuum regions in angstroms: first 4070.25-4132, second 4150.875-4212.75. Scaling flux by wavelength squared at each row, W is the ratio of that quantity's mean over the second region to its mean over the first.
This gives 1.1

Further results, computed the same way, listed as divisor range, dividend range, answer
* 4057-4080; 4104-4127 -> 0.92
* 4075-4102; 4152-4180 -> 1.13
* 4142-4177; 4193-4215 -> 0.95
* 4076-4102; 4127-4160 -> 1.08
